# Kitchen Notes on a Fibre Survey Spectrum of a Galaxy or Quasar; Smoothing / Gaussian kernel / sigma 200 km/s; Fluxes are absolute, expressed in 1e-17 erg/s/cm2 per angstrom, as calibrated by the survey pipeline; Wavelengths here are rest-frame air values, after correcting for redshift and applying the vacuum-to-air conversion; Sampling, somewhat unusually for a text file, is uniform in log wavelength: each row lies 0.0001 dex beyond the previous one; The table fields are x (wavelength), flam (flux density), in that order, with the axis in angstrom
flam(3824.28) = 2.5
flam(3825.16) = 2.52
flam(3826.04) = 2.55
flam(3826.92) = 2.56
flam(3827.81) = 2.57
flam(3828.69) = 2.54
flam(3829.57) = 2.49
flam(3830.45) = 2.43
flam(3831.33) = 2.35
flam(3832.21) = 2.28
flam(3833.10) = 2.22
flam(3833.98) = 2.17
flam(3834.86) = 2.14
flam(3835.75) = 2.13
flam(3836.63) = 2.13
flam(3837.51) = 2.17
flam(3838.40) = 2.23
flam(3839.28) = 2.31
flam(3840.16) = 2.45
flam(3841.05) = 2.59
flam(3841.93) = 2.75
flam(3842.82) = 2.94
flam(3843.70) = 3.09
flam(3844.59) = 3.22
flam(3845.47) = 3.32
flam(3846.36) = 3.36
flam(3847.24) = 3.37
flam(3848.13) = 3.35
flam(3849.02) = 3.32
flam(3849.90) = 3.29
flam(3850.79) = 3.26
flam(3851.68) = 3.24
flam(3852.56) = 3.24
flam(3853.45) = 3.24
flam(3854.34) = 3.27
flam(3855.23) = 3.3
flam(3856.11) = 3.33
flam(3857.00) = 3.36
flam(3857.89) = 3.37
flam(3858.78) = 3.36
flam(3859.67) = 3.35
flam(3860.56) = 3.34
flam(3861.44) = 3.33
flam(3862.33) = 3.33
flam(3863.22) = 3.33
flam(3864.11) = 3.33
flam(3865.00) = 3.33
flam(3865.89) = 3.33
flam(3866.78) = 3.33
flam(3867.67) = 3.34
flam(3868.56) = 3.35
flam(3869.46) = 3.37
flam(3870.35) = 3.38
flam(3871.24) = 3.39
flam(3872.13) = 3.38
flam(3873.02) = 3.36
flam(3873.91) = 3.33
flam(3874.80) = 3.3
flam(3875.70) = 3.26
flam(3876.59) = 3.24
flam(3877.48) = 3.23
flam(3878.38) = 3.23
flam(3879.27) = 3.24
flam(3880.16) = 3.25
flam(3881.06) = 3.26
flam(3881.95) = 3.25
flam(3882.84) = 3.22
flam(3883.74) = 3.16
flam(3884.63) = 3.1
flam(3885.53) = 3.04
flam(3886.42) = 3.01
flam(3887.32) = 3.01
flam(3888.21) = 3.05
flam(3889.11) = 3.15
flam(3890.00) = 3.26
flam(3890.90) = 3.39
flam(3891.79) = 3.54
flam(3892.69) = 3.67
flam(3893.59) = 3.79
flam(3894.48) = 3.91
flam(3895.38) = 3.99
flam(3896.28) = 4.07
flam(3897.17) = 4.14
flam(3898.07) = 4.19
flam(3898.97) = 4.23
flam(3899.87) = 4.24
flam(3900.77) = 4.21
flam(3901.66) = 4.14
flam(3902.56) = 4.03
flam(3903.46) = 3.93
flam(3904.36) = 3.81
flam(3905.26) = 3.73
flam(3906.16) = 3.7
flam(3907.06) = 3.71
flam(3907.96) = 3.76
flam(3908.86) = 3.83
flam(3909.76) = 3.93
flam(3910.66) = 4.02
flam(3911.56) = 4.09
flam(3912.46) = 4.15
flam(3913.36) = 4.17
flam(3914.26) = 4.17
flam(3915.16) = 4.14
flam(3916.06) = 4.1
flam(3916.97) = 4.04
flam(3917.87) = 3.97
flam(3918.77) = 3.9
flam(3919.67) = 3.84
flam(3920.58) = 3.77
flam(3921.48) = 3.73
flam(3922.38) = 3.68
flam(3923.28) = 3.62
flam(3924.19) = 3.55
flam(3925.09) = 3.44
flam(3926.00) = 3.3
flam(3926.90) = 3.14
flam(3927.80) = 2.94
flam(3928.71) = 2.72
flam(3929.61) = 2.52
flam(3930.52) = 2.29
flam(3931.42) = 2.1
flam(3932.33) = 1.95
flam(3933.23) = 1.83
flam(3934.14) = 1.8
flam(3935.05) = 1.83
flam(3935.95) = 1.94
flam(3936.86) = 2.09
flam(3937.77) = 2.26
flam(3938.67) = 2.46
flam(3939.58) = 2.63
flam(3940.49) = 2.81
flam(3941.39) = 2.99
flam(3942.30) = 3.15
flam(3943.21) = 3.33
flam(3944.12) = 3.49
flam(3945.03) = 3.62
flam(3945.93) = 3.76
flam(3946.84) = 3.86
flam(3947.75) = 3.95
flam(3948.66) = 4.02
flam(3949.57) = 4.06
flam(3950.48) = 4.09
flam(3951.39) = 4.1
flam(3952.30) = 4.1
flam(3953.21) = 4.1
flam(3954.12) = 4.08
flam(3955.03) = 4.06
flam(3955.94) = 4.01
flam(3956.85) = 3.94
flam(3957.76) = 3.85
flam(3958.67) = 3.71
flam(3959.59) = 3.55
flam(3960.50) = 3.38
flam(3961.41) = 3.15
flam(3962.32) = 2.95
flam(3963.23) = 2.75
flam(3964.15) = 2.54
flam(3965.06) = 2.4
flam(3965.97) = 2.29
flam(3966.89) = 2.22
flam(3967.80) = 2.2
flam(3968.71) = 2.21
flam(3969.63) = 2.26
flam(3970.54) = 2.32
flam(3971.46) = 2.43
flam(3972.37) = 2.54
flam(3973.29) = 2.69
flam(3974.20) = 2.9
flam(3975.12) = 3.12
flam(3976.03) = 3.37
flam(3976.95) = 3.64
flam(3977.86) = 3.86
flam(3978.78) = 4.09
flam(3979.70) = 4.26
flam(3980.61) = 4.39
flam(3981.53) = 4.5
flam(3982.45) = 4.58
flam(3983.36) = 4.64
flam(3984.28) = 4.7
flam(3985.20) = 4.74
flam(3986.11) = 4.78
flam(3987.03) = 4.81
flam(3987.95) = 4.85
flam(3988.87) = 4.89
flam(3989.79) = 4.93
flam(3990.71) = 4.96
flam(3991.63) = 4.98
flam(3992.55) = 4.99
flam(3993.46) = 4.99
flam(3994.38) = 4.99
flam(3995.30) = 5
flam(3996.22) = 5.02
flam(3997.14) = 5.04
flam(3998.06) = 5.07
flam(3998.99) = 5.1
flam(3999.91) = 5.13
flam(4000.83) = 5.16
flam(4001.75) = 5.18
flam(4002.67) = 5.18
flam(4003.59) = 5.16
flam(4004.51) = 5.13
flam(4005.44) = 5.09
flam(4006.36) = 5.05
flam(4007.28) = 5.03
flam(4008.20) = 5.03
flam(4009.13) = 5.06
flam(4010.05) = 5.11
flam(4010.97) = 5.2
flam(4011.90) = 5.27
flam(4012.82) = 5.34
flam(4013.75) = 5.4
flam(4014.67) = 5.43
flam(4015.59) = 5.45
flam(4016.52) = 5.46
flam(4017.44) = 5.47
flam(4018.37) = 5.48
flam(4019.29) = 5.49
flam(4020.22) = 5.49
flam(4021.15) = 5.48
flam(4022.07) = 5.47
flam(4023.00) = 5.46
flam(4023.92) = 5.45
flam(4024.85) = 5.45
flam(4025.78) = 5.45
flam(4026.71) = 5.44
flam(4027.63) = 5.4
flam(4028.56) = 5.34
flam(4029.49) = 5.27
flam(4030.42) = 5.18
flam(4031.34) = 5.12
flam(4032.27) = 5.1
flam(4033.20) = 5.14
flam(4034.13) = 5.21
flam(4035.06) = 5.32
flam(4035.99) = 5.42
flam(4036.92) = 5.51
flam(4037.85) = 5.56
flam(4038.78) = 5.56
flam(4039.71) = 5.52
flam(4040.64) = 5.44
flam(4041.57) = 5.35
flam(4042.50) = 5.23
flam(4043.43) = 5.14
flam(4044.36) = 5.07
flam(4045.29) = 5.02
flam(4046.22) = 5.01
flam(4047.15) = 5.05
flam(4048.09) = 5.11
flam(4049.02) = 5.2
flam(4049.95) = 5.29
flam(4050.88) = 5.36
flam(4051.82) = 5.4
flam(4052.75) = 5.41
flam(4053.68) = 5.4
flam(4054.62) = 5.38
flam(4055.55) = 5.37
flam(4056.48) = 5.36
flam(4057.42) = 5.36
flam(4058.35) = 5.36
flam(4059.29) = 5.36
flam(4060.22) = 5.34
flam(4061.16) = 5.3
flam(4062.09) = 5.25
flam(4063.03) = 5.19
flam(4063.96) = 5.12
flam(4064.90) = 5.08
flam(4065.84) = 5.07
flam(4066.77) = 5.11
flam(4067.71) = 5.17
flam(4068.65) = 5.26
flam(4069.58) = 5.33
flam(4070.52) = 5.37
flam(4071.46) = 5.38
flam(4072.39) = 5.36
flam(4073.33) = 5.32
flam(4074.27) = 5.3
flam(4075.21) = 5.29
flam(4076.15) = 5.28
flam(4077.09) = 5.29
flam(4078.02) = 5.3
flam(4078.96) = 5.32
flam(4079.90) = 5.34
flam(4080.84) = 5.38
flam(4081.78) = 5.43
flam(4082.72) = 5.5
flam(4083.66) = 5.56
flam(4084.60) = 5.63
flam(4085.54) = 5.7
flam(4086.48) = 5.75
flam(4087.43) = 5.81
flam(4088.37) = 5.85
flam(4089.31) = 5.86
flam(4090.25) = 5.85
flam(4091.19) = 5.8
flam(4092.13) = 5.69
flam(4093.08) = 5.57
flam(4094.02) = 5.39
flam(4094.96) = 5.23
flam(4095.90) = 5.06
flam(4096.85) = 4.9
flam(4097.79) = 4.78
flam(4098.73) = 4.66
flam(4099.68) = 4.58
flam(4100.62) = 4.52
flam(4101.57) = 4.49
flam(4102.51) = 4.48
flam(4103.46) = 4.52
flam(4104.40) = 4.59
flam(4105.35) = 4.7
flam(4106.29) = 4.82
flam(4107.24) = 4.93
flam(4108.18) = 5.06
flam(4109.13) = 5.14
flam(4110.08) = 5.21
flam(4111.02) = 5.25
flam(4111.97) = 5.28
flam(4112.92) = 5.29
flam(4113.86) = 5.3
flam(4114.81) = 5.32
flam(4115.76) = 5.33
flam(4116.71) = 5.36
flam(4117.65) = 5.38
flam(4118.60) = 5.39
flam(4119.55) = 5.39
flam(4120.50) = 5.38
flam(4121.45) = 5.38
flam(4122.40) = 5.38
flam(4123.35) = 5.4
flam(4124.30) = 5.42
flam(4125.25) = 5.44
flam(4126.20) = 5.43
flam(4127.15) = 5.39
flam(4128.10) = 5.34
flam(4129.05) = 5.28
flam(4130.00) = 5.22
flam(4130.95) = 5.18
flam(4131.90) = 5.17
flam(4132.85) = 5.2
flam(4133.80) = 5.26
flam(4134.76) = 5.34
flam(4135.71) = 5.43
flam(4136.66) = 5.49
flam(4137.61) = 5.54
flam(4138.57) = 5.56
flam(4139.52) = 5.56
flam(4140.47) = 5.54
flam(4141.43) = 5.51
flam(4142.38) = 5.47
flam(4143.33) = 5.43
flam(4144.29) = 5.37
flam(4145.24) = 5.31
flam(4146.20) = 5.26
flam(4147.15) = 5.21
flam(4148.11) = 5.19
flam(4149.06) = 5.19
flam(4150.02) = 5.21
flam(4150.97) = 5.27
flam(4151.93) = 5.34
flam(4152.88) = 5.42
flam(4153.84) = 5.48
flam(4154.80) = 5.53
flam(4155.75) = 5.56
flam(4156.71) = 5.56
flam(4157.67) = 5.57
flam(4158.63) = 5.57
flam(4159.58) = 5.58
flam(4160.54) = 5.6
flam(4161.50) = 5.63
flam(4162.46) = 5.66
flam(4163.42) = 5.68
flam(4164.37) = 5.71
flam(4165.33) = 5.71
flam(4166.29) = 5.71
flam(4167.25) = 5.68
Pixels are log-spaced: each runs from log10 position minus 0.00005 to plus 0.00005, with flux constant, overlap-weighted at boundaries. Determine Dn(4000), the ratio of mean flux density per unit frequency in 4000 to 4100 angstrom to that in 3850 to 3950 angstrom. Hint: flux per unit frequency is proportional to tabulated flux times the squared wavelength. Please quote 1.7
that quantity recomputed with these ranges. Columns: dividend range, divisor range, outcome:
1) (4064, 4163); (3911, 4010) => 1.52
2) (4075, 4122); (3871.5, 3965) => 1.67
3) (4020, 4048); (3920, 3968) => 1.77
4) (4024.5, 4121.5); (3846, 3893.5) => 1.77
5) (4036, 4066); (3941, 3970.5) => 1.65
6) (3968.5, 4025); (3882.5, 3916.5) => 1.31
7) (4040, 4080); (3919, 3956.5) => 1.75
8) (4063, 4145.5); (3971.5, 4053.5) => 1.11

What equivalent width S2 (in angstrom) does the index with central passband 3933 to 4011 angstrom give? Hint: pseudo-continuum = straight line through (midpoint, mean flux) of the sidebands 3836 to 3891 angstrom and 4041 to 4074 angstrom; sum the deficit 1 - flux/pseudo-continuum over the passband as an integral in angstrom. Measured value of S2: 9.16 angstrom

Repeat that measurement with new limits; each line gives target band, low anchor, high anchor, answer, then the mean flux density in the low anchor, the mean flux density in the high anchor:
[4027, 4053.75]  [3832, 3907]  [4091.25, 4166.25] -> -3.94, 3.28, 5.29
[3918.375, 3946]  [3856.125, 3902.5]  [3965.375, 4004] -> 6.47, 3.45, 4.14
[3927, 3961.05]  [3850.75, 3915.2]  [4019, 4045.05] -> 8.92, 3.53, 5.35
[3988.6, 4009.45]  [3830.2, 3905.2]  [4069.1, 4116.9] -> -3.04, 3.25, 5.24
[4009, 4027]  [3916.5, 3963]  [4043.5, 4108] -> -4.05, 3.28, 5.24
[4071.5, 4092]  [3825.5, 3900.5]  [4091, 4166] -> -2.53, 3.15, 5.29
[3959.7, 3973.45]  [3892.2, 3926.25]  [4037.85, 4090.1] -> 5.77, 3.91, 5.35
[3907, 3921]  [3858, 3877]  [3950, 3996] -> -1.77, 3.34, 3.79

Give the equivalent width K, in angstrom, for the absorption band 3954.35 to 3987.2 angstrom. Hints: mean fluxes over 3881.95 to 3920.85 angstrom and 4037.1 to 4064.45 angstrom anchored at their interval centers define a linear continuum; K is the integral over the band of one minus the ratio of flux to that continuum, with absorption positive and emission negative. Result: 7.72 angstrom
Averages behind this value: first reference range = 3.77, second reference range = 5.3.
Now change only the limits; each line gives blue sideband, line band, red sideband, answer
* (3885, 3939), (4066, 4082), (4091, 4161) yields -1.61 angstrom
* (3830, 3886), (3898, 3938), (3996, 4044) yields 4.39 angstrom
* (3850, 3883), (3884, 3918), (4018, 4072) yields -0.89 angstrom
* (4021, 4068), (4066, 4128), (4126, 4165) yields 1.10 angstrom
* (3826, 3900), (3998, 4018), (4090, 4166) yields -4.09 angstrom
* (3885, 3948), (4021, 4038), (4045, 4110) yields -2.37 angstrom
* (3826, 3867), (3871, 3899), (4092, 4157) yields -1.45 angstrom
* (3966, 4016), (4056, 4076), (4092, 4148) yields -1.61 angstrom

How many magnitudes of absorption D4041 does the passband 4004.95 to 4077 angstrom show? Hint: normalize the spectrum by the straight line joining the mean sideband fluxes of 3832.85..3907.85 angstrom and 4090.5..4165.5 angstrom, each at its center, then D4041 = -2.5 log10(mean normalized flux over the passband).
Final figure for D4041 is -0.15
